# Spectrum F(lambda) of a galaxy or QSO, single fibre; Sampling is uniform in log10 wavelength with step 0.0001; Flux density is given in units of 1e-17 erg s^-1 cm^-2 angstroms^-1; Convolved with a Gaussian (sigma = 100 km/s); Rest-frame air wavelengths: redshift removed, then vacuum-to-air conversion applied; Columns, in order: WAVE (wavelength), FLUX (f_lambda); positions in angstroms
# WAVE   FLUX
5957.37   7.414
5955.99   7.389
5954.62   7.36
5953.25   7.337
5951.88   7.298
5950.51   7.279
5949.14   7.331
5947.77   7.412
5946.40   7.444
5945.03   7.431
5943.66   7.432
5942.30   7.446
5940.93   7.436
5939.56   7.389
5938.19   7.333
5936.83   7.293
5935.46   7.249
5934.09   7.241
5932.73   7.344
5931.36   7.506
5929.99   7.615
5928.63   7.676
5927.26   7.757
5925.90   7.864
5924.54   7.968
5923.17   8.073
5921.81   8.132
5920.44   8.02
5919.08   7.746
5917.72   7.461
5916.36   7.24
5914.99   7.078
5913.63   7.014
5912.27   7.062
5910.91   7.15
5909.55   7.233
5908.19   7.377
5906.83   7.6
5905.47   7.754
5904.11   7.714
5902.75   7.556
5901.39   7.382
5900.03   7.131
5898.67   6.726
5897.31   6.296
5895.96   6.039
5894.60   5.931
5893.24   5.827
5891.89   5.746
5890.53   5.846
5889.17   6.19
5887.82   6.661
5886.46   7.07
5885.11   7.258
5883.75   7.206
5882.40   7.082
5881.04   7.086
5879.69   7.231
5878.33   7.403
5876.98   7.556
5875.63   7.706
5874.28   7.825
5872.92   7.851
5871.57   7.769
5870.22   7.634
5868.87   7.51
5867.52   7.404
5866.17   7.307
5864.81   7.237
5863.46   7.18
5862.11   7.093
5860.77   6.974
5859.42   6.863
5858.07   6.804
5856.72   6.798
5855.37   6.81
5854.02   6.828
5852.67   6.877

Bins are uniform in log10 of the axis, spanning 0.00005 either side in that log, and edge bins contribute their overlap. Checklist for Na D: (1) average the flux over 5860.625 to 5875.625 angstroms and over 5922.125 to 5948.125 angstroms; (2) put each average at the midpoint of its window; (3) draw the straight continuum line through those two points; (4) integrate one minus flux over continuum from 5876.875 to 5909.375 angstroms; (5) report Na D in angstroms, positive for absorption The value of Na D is 2.58 angstroms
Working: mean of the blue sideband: 7.47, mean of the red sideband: 7.53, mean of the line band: 6.9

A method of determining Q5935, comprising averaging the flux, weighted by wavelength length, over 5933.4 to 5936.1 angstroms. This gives 7.25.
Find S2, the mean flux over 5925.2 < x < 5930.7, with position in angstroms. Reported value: 7.73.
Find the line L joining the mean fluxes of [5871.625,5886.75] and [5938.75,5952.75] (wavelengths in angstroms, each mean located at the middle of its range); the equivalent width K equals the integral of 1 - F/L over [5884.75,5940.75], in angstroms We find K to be 1.6 angstroms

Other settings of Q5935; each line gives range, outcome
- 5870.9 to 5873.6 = 7.81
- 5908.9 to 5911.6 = 7.2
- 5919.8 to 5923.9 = 8.06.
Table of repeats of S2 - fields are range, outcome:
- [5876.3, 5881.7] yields 7.33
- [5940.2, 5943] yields 7.45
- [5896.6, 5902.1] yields 6.88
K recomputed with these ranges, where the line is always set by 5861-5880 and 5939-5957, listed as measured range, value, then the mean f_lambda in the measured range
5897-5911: 0.26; 7.29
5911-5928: -0.43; 7.6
